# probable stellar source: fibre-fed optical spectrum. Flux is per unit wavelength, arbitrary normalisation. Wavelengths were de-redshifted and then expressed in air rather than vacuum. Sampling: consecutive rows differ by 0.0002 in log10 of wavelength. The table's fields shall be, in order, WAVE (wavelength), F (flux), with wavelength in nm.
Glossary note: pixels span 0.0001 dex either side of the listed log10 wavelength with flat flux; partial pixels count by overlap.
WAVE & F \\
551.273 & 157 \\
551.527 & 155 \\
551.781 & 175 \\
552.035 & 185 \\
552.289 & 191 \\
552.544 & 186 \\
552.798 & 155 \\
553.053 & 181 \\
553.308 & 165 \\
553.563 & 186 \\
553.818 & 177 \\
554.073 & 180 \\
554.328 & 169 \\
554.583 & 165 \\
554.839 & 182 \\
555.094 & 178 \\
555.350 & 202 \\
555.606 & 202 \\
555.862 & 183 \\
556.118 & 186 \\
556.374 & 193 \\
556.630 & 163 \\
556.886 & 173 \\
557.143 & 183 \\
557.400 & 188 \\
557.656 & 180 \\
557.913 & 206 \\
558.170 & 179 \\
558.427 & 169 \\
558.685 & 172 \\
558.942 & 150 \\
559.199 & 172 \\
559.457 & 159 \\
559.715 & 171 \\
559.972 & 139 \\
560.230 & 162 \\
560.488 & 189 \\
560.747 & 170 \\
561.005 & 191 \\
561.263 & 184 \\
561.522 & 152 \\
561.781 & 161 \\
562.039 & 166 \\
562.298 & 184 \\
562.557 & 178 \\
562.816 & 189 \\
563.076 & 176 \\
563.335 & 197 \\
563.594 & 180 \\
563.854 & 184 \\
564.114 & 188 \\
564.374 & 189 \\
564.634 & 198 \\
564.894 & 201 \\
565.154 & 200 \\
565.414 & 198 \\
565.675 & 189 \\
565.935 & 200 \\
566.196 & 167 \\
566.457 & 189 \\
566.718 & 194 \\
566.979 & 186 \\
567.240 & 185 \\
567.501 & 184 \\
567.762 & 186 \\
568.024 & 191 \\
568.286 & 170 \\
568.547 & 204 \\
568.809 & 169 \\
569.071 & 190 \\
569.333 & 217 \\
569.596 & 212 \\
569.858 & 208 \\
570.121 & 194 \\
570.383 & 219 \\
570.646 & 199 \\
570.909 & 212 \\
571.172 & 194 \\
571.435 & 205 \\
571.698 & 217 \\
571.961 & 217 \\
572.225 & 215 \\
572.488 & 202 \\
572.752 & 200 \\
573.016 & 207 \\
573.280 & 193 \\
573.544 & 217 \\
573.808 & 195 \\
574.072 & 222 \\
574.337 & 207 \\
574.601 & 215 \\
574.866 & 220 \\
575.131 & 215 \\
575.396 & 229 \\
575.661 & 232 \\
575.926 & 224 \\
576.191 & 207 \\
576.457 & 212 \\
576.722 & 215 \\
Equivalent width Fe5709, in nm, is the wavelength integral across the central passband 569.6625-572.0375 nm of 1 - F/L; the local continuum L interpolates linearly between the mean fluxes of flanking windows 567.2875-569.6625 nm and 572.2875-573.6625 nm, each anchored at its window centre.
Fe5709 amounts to -0.112 nm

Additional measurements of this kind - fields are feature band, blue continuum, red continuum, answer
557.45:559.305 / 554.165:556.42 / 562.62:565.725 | 0.10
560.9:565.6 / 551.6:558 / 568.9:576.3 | 0.25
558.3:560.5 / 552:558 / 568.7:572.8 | 0.29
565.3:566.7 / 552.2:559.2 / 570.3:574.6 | 0.06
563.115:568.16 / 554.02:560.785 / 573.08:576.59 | 0.12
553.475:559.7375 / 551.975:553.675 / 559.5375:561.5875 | -0.17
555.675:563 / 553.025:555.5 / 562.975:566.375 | 0.36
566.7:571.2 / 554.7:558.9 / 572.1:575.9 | 0.19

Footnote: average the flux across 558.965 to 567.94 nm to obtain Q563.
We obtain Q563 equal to 181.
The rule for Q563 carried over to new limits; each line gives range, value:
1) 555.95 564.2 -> 176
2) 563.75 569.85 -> 191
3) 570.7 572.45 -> 209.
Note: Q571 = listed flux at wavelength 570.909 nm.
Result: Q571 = 212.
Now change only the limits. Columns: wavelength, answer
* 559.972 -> 139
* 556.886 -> 173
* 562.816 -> 189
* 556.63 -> 163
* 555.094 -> 178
